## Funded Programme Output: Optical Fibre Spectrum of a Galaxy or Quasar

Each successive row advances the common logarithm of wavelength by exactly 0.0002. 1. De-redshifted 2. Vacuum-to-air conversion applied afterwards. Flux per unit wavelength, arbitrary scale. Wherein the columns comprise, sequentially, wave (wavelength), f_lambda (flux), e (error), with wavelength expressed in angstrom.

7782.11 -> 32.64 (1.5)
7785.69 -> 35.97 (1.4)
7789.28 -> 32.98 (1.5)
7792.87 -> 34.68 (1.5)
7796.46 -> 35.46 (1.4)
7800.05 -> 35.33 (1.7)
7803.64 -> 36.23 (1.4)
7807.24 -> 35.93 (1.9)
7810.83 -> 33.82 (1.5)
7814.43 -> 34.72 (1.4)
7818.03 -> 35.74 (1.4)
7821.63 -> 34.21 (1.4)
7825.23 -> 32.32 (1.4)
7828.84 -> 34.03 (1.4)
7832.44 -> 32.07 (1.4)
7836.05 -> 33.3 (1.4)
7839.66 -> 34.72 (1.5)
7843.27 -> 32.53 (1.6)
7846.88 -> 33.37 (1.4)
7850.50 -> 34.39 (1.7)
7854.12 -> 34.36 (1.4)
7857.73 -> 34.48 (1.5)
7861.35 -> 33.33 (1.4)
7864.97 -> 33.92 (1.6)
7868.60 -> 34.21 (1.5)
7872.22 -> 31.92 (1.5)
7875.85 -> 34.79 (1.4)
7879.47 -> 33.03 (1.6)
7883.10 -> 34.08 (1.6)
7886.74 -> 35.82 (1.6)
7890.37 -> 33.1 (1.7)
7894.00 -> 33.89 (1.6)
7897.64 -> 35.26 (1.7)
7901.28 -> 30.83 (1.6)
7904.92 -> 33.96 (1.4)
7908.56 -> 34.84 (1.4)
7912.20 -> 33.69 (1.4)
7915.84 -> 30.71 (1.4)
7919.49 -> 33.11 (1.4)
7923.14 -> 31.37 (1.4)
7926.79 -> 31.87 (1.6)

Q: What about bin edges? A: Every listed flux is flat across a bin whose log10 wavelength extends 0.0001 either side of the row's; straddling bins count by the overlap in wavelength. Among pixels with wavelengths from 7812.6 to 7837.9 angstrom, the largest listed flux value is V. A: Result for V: 35.74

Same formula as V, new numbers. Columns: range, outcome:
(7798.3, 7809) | 36.23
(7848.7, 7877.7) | 34.79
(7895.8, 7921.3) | 35.26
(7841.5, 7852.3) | 34.39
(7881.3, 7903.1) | 35.82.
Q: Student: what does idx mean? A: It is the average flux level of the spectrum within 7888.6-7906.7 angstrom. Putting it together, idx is 33.4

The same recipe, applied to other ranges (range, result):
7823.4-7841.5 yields 33.3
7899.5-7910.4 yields 33.2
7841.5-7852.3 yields 33.4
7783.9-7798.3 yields 34.8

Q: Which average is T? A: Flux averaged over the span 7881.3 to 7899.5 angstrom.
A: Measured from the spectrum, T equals 34.4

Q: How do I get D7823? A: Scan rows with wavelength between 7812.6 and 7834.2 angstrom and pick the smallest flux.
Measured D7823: 32.07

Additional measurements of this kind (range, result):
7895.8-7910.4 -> 30.83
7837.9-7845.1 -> 32.53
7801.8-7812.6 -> 33.82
